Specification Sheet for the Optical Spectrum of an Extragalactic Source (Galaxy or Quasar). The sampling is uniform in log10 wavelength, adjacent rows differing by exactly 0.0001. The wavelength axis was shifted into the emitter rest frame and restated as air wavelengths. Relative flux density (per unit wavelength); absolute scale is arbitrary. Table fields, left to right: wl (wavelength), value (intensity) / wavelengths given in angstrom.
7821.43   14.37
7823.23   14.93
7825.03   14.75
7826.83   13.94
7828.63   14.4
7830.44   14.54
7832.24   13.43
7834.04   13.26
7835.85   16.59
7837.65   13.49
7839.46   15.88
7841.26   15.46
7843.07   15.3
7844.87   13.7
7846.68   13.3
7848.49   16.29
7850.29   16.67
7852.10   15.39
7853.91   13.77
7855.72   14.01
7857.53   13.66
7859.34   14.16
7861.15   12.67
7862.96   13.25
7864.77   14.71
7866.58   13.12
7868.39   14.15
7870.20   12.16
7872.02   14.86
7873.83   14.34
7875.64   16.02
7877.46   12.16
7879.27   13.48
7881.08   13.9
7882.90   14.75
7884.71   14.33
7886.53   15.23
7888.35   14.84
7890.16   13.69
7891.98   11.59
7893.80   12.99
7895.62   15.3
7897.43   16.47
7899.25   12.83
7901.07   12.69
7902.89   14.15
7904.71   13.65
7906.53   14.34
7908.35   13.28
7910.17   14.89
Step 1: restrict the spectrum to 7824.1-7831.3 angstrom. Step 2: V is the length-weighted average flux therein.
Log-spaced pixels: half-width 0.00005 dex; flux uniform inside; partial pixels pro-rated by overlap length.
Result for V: 14.4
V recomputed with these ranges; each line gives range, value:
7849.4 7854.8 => 15.3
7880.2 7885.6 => 14.3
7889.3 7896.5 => 13.4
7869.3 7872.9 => 13.5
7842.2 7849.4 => 14.7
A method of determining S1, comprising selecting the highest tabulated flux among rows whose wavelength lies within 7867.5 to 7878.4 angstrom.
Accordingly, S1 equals 16.02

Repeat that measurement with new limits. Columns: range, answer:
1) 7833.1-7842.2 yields 16.59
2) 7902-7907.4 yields 14.34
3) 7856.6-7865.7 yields 14.71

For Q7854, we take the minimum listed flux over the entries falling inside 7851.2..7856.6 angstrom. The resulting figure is 13.77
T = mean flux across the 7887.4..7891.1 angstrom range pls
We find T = 14.3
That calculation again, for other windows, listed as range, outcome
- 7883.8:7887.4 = 14.8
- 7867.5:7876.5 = 14.3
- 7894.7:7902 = 14.3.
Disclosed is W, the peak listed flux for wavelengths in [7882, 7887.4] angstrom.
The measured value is 15.23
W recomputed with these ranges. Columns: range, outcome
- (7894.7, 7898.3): 16.47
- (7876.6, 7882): 13.9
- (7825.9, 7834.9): 14.54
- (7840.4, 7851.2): 16.67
